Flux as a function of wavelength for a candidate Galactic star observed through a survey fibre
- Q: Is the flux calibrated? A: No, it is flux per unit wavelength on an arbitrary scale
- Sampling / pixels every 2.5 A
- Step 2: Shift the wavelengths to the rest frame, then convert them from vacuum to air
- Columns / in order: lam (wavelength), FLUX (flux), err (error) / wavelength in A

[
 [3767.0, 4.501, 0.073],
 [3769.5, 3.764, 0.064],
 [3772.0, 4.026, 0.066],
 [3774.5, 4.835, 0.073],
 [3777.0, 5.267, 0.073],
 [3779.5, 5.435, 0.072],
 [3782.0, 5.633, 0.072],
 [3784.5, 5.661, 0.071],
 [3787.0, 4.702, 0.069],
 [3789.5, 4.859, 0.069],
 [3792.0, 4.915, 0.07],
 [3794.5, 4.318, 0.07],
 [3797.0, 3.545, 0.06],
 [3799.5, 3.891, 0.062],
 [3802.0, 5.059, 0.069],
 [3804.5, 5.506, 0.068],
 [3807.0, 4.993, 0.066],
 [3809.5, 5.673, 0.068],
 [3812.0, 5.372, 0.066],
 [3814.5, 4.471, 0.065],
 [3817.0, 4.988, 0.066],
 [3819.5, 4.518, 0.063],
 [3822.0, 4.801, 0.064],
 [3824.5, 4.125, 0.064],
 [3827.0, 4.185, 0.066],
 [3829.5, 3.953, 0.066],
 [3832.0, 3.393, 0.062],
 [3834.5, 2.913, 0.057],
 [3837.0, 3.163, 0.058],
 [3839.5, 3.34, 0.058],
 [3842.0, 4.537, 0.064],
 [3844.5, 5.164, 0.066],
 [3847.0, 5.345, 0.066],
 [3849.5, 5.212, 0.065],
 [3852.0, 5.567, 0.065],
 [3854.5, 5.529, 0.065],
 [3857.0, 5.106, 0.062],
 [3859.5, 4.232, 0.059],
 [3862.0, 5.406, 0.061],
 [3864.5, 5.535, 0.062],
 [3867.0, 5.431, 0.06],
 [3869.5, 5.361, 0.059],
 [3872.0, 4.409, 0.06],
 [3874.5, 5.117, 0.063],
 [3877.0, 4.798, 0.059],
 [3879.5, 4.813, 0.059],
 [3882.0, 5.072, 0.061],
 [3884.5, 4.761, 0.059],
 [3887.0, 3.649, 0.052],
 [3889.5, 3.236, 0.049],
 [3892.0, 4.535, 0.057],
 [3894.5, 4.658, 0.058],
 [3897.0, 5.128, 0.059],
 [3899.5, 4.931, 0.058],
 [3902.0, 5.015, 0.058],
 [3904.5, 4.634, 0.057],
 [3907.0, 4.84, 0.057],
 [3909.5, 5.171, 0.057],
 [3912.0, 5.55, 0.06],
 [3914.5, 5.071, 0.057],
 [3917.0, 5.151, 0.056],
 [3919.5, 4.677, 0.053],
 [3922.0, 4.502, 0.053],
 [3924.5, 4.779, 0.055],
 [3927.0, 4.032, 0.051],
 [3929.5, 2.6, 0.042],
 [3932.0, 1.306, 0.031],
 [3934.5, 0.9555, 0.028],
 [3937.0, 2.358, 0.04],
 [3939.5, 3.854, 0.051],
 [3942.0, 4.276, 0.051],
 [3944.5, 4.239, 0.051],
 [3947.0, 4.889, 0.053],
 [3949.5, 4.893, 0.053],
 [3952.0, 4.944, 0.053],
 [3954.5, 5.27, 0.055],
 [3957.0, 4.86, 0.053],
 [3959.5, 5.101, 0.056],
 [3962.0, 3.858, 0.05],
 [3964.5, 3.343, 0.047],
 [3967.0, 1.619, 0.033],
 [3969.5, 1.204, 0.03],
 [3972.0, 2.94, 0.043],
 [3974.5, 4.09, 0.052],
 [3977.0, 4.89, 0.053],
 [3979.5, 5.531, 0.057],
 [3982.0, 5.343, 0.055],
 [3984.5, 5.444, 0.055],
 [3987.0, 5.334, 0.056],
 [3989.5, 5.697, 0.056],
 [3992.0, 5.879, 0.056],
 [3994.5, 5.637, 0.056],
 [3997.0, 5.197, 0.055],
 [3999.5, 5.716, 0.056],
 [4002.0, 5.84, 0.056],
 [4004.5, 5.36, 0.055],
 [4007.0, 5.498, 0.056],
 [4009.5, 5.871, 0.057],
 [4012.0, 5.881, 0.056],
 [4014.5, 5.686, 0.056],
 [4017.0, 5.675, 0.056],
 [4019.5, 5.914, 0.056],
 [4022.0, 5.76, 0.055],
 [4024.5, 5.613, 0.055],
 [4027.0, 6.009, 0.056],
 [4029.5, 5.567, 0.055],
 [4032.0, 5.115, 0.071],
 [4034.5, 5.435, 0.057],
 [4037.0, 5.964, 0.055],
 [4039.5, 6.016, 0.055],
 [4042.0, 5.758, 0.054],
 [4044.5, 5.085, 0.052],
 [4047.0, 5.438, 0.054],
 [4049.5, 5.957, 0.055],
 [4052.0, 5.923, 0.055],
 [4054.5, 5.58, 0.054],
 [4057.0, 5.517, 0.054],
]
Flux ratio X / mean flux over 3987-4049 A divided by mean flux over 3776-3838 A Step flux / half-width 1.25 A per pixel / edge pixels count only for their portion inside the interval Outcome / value 1.22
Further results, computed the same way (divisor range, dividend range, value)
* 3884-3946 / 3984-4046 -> 1.36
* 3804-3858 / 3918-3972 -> 0.80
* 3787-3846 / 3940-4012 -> 1.07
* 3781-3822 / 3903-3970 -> 0.83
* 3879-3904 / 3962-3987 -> 0.85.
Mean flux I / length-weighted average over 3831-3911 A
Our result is 4.69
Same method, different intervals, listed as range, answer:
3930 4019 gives 4.52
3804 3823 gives 5.03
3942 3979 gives 4.05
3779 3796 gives 5.04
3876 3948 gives 4.25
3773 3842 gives 4.57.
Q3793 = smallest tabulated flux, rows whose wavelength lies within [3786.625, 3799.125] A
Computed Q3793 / 3.545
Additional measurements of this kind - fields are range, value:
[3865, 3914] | 3.236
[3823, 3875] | 2.913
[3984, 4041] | 5.115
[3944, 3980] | 1.204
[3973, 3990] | 4.09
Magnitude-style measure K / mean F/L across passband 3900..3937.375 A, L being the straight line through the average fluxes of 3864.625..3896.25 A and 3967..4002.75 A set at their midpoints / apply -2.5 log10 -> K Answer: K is 0.15 mag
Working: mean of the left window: 4.69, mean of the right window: 4.78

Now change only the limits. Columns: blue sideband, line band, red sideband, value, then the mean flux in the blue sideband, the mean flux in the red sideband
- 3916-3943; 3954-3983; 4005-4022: 0.14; 3.48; 5.74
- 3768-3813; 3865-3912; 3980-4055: 0.09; 4.85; 5.64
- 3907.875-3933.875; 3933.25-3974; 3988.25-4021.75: 0.28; 4.21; 5.68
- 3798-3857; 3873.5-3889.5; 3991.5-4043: 0.07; 4.6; 5.68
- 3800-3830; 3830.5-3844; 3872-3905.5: 0.31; 4.8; 4.63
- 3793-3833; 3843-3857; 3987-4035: -0.12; 4.56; 5.65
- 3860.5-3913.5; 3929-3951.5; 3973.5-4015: 0.47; 4.86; 5.47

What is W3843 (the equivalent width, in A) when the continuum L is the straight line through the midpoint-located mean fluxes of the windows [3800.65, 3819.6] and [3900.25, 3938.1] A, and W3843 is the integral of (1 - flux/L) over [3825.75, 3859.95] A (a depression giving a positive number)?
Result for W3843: 2.6 A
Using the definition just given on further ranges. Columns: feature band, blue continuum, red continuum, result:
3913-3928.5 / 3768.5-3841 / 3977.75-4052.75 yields 1.4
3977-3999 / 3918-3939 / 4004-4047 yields -3.6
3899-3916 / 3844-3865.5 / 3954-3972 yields -2.5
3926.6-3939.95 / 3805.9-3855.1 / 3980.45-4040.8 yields 7.3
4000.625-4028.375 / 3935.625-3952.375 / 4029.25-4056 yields -2.9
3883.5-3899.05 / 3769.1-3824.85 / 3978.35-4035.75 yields 2.5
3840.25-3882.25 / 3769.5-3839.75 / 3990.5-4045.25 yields -1.9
